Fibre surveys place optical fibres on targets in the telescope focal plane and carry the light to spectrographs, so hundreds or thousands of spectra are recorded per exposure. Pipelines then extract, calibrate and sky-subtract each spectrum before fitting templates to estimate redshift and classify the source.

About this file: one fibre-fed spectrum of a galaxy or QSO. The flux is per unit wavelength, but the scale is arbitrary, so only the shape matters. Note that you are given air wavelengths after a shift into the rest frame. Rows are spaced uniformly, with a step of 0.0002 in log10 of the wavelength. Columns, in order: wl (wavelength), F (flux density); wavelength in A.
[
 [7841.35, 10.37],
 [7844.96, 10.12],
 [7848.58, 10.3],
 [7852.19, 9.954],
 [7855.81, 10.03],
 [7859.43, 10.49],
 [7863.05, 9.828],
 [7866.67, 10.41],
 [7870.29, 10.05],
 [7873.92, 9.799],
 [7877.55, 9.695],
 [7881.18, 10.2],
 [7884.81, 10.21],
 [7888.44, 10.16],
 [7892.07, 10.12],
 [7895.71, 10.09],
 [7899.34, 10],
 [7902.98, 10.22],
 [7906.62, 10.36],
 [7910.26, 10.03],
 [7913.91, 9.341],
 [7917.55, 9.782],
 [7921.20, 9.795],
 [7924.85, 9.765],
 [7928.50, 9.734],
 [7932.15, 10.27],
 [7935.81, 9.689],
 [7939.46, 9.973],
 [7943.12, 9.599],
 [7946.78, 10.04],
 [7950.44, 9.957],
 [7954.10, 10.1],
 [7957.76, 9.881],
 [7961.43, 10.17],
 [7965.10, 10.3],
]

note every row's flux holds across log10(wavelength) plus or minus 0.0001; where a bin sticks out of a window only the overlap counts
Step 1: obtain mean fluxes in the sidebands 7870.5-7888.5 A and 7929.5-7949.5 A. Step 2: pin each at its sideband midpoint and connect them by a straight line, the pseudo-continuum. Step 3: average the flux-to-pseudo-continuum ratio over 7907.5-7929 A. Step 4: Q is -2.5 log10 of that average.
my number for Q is 0.02 mag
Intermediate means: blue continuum 10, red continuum 9.91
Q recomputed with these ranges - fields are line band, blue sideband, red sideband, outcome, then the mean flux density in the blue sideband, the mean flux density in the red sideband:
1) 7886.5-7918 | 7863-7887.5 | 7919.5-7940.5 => -0.01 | 10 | 9.87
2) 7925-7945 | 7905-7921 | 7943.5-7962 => 0.01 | 9.86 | 9.99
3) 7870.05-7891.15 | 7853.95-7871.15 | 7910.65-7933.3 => 0.00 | 10.2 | 9.78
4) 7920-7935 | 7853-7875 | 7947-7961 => 0.02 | 10.1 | 10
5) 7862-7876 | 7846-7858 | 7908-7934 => 0.00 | 10.1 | 9.82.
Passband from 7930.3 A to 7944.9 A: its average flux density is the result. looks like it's 9.88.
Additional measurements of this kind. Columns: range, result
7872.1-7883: 9.89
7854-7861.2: 10.3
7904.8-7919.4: 9.88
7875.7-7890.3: 10.1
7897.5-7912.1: 10.2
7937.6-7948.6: 9.87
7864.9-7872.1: 10.2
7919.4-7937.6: 9.85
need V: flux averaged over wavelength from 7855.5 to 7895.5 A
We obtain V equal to 10.1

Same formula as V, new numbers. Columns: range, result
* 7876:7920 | 10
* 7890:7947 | 9.92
